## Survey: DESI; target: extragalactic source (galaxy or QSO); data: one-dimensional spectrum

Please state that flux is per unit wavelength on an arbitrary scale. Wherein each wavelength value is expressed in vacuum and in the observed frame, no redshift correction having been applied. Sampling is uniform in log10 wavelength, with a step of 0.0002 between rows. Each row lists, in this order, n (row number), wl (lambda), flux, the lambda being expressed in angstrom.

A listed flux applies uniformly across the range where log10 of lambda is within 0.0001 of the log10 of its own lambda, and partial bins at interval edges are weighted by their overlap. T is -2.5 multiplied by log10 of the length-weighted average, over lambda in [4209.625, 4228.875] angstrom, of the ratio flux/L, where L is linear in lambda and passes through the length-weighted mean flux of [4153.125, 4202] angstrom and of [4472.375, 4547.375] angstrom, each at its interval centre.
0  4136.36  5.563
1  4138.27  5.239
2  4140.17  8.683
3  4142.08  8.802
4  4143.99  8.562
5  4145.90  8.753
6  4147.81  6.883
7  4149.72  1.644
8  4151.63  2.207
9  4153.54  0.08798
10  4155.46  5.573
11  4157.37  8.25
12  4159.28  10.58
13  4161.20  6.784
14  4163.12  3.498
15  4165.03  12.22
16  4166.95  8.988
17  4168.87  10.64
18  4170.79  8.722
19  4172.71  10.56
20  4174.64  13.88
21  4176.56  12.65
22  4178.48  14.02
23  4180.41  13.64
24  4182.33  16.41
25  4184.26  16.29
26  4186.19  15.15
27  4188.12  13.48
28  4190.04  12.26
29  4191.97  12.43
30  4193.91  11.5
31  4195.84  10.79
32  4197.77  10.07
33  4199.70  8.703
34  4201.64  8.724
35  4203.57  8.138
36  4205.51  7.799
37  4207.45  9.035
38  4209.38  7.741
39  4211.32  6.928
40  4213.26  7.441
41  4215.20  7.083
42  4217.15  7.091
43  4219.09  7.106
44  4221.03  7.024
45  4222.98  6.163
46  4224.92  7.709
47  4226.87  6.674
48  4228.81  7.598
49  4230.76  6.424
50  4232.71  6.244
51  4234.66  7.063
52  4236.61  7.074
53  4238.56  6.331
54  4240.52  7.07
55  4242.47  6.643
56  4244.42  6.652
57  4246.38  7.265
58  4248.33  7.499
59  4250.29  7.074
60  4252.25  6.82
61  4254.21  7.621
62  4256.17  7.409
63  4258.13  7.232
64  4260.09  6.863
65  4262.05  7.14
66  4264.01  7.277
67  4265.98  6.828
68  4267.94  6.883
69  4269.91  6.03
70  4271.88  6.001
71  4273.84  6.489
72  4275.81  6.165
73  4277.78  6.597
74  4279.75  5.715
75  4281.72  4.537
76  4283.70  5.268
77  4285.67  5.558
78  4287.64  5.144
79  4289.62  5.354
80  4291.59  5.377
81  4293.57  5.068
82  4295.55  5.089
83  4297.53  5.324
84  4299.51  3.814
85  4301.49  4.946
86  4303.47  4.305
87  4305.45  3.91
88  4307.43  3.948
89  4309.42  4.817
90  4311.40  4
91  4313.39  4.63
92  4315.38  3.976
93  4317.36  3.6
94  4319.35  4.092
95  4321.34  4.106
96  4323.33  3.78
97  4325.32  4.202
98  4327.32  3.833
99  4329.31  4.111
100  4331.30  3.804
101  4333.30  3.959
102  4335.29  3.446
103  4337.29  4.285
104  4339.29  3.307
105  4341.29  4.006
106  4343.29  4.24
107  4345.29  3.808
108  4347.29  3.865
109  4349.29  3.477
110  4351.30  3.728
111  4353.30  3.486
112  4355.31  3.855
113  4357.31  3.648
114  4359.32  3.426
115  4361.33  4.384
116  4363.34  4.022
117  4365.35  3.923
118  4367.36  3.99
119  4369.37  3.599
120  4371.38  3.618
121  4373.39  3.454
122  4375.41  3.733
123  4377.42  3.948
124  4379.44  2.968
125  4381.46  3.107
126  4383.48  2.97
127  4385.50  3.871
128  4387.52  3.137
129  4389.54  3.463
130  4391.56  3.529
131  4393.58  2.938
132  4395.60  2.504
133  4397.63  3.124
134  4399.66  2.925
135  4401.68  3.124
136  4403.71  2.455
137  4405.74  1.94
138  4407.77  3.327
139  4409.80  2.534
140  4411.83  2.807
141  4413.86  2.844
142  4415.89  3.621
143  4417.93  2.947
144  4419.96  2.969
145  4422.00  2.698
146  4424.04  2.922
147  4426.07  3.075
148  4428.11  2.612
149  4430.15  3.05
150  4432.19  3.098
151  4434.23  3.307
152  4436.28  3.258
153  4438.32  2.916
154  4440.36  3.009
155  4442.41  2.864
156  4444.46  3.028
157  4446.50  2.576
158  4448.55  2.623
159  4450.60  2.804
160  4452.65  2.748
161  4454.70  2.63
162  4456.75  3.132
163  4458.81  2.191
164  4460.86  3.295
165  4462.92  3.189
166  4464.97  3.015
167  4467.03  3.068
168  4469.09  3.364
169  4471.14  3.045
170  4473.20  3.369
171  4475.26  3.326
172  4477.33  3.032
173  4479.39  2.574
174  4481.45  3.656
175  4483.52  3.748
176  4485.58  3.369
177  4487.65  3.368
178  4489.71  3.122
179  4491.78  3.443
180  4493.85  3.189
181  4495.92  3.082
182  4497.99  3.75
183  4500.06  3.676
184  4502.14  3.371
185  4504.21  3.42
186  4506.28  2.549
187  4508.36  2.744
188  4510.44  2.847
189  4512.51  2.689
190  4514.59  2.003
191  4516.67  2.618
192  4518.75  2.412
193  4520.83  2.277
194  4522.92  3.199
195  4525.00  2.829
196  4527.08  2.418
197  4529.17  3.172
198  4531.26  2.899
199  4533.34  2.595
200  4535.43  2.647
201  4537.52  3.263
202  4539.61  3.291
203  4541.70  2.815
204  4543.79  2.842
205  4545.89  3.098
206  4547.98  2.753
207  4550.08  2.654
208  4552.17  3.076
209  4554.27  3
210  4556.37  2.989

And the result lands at 0.35 mag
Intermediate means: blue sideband 10.8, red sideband 3.02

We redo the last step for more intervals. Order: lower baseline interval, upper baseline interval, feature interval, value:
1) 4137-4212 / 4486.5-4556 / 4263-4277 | 0.17 mag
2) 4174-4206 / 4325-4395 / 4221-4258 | 0.35 mag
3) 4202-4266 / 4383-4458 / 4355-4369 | 0.10 mag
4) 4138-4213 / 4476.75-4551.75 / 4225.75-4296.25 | 0.21 mag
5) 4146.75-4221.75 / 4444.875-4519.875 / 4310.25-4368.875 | 0.47 mag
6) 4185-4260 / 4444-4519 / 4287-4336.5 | 0.43 mag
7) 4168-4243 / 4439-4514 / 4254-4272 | 0.17 mag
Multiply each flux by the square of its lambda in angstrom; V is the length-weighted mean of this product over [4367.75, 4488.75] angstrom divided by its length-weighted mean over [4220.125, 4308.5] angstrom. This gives 0.5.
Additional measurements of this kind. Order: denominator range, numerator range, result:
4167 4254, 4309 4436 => 0.41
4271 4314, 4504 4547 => 0.61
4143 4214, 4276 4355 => 0.49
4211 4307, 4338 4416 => 0.57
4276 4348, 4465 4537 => 0.74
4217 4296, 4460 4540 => 0.52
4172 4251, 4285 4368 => 0.48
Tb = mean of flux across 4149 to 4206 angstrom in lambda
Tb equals 9.92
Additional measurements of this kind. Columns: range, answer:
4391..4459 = 2.89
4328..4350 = 3.85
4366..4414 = 3.17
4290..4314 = 4.62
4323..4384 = 3.75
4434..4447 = 2.99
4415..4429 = 2.97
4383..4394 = 3.36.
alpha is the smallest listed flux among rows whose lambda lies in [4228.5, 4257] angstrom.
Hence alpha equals 6.244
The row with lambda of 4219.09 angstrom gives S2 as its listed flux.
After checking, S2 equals 7.106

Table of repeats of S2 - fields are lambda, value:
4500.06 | 3.676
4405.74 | 1.94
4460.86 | 3.295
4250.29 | 7.074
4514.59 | 2.003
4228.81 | 7.598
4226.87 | 6.674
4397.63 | 3.124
